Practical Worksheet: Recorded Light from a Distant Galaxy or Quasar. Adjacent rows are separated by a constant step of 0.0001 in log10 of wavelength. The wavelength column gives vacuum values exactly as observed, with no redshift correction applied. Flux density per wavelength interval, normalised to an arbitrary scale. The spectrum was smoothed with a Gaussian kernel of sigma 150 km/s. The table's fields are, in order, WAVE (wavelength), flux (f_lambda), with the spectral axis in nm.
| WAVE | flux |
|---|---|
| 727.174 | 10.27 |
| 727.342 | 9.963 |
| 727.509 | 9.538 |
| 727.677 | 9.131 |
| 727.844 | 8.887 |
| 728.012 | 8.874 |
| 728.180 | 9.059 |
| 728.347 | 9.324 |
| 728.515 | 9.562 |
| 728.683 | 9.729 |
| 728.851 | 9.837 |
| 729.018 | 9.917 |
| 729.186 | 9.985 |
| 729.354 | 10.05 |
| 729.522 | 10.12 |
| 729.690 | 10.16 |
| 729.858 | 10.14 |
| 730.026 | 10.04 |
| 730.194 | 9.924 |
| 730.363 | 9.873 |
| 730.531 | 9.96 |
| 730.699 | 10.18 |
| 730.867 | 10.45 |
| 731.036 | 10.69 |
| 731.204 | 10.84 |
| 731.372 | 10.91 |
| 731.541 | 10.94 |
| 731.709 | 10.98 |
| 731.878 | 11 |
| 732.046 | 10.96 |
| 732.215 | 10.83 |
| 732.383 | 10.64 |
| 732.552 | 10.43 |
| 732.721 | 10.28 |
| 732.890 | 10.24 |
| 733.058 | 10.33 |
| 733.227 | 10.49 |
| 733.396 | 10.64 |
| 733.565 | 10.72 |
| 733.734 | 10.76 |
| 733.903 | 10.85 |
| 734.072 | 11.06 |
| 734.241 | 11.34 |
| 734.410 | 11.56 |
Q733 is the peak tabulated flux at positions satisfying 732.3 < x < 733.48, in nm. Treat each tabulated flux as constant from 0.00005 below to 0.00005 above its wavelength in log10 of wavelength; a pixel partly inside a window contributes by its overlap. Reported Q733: 10.64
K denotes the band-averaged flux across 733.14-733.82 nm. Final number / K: 10.6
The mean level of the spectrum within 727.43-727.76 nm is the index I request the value 9.32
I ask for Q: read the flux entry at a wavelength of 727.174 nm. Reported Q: 10.27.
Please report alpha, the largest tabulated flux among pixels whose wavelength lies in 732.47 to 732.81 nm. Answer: 10.43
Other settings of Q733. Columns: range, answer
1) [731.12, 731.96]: 11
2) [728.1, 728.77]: 9.729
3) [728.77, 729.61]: 10.12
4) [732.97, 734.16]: 11.06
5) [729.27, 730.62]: 10.16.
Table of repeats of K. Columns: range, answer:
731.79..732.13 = 11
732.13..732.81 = 10.5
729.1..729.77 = 10.1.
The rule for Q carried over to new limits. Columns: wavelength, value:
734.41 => 11.56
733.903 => 10.85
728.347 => 9.324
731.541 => 10.94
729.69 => 10.16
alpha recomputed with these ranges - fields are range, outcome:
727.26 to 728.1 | 9.963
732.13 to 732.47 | 10.83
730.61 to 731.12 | 10.69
